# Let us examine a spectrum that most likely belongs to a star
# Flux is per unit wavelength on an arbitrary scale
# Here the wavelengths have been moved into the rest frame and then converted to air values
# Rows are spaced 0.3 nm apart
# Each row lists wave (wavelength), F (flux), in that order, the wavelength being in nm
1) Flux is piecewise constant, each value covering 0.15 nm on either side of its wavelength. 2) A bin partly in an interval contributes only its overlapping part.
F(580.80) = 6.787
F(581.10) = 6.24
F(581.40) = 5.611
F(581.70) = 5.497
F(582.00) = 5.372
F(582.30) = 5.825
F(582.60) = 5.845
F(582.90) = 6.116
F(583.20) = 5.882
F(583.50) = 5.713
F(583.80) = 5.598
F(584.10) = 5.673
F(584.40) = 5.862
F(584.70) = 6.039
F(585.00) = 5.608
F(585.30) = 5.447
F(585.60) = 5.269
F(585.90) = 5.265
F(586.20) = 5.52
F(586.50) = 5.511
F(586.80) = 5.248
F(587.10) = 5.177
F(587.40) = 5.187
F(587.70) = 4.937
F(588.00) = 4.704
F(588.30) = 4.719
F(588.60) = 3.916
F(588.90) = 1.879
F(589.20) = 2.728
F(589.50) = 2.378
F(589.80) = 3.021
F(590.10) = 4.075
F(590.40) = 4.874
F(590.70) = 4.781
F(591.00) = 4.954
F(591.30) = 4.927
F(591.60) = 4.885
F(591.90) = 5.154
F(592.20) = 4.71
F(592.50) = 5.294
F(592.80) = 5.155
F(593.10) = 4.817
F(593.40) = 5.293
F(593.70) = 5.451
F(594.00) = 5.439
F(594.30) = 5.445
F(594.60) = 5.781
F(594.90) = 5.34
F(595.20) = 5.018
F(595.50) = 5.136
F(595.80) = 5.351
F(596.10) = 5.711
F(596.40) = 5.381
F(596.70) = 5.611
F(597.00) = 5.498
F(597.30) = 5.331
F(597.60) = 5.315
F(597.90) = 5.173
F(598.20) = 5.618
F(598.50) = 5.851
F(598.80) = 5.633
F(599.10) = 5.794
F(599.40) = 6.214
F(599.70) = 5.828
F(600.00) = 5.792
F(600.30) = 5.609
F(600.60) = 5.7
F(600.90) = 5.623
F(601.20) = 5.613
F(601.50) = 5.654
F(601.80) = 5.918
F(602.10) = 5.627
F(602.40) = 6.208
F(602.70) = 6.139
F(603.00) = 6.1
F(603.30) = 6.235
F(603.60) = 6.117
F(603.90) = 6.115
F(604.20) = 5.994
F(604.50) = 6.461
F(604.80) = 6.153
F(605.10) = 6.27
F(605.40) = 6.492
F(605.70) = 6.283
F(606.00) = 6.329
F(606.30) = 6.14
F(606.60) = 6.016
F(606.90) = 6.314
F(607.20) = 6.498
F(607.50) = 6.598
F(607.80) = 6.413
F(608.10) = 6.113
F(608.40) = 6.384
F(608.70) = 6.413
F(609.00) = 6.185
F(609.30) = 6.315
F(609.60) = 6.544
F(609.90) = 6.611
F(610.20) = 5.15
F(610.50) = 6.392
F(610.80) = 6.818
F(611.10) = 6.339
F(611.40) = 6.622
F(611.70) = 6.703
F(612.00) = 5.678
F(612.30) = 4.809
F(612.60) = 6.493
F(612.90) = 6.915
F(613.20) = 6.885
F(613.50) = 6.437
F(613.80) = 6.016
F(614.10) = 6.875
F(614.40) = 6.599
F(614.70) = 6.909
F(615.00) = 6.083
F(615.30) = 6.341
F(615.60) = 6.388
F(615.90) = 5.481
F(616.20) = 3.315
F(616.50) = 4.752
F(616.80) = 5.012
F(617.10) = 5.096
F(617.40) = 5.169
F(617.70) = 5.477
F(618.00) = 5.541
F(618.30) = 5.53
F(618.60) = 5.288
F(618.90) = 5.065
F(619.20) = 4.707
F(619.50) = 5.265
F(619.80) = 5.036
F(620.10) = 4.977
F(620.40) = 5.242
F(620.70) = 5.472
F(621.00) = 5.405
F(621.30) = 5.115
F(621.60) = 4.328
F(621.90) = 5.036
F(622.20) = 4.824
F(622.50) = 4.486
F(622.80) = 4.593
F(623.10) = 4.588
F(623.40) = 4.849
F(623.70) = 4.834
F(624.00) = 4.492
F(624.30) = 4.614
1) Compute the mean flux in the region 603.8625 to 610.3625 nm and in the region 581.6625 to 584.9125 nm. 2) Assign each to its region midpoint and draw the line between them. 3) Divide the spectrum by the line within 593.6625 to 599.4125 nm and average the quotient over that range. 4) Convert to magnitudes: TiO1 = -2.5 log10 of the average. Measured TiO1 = 0.11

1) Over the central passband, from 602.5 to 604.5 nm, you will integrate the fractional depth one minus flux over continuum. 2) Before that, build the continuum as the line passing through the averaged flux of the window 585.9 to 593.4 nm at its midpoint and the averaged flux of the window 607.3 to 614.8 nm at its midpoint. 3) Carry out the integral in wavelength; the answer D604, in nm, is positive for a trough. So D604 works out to -0.15 nm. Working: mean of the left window 4.55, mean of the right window 6.37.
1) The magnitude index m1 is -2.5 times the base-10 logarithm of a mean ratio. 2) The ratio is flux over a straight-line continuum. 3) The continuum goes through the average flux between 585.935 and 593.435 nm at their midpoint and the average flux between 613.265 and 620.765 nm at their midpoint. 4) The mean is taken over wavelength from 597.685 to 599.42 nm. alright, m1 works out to -0.163 mag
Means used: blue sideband 4.55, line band 5.66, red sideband 5.54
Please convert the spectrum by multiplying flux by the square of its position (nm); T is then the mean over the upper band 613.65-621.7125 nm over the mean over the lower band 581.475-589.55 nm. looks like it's 1.18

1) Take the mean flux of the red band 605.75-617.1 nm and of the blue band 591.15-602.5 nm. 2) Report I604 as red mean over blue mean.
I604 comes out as 1.1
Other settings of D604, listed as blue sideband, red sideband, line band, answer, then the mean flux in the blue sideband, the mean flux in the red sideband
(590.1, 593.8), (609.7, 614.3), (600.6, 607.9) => -0.40 nm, 4.98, 6.32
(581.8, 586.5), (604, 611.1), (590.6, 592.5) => 0.30 nm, 5.66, 6.3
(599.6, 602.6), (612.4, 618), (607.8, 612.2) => -0.34 nm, 5.76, 5.88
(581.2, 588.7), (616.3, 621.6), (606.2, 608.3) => -0.42 nm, 5.44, 5.14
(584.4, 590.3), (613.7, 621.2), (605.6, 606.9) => -0.27 nm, 4.6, 5.48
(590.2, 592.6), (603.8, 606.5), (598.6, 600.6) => -0.03 nm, 4.92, 6.25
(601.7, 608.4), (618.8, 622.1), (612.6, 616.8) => -0.43 nm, 6.21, 5.06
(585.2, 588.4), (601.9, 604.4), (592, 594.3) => 0.14 nm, 5.18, 6.07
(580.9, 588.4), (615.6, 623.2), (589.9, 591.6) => 0.24 nm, 5.53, 5.02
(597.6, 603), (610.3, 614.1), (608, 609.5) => -0.03 nm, 5.76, 6.35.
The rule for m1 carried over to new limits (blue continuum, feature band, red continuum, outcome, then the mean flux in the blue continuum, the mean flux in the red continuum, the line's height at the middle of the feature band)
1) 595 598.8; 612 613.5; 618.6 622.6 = -0.21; 5.42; 5.01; 5.15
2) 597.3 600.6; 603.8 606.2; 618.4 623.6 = -0.15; 5.67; 4.96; 5.47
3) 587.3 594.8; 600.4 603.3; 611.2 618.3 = -0.13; 4.58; 5.89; 5.18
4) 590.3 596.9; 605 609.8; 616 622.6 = -0.23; 5.21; 5.01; 5.1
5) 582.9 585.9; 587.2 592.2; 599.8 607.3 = 0.34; 5.68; 6.05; 5.78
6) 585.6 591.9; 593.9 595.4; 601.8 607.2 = -0.06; 4.47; 6.18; 5.11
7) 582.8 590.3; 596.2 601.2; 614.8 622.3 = -0.13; 4.85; 5.21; 4.99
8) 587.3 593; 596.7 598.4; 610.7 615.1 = -0.09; 4.33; 6.41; 5.01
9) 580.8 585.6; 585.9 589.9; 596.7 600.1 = 0.32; 5.77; 5.64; 5.73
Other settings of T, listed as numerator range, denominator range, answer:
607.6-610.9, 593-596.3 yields 1.24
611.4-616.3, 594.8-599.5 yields 1.19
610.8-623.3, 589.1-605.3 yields 1.10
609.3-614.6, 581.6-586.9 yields 1.24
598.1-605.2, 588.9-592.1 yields 1.51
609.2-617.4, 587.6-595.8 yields 1.40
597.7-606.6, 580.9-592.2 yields 1.25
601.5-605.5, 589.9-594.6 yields 1.27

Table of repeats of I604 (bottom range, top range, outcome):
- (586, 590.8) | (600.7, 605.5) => 1.41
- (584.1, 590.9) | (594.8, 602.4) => 1.20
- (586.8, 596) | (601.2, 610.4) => 1.32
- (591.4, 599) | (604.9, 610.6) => 1.18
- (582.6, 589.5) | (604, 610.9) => 1.25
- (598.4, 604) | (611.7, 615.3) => 1.08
